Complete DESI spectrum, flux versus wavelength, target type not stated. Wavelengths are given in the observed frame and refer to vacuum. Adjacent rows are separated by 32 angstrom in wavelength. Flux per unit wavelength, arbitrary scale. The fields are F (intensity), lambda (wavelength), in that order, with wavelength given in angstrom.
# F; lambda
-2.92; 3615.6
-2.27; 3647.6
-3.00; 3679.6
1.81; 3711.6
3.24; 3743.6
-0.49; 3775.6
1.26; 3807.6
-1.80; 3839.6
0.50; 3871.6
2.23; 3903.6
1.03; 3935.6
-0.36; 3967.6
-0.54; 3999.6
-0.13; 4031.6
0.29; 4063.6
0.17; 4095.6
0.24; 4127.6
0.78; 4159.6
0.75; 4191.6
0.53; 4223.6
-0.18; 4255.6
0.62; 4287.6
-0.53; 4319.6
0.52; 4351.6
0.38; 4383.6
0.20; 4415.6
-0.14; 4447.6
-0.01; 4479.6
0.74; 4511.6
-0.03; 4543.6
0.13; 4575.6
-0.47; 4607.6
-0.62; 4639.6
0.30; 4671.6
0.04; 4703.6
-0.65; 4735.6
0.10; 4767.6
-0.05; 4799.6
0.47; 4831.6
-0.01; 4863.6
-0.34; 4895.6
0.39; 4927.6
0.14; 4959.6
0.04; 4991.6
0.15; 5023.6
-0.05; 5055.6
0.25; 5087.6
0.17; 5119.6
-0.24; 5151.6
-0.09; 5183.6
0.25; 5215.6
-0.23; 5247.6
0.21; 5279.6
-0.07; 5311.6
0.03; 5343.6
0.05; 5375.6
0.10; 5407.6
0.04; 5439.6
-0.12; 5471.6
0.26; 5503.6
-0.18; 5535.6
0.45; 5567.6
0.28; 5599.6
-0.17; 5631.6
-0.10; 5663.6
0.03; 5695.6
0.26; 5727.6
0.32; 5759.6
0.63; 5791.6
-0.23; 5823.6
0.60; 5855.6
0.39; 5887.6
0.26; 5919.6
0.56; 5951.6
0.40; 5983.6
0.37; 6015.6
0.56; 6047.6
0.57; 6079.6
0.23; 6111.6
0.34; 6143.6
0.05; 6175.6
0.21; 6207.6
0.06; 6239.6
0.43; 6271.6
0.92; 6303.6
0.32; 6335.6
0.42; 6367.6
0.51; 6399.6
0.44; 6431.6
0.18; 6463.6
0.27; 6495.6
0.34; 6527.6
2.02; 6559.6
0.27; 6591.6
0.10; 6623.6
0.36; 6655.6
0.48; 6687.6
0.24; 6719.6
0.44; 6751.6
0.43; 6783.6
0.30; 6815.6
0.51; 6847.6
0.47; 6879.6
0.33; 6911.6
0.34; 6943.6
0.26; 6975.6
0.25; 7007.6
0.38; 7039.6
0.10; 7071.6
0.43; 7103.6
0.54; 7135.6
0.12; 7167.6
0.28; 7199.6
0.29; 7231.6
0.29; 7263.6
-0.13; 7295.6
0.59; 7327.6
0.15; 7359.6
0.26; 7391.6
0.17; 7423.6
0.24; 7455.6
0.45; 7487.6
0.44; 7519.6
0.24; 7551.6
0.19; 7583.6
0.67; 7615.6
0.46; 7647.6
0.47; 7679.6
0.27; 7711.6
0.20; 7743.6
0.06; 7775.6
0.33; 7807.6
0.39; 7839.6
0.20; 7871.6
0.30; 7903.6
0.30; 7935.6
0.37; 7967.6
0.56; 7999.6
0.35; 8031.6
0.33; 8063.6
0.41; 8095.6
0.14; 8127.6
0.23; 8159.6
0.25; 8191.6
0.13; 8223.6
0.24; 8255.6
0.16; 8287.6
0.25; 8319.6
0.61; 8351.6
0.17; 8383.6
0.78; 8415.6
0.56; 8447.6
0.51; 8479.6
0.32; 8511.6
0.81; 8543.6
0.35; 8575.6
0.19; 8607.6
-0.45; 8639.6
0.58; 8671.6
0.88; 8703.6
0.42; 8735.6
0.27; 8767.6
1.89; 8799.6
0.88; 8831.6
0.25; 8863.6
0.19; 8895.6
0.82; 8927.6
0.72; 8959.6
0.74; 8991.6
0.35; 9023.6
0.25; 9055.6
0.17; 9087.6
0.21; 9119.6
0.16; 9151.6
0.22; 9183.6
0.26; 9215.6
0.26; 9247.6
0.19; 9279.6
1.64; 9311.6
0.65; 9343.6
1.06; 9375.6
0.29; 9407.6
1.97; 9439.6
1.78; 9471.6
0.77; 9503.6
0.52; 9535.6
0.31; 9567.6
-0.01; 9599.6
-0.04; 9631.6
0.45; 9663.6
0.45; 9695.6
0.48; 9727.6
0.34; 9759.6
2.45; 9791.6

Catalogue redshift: 0.757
